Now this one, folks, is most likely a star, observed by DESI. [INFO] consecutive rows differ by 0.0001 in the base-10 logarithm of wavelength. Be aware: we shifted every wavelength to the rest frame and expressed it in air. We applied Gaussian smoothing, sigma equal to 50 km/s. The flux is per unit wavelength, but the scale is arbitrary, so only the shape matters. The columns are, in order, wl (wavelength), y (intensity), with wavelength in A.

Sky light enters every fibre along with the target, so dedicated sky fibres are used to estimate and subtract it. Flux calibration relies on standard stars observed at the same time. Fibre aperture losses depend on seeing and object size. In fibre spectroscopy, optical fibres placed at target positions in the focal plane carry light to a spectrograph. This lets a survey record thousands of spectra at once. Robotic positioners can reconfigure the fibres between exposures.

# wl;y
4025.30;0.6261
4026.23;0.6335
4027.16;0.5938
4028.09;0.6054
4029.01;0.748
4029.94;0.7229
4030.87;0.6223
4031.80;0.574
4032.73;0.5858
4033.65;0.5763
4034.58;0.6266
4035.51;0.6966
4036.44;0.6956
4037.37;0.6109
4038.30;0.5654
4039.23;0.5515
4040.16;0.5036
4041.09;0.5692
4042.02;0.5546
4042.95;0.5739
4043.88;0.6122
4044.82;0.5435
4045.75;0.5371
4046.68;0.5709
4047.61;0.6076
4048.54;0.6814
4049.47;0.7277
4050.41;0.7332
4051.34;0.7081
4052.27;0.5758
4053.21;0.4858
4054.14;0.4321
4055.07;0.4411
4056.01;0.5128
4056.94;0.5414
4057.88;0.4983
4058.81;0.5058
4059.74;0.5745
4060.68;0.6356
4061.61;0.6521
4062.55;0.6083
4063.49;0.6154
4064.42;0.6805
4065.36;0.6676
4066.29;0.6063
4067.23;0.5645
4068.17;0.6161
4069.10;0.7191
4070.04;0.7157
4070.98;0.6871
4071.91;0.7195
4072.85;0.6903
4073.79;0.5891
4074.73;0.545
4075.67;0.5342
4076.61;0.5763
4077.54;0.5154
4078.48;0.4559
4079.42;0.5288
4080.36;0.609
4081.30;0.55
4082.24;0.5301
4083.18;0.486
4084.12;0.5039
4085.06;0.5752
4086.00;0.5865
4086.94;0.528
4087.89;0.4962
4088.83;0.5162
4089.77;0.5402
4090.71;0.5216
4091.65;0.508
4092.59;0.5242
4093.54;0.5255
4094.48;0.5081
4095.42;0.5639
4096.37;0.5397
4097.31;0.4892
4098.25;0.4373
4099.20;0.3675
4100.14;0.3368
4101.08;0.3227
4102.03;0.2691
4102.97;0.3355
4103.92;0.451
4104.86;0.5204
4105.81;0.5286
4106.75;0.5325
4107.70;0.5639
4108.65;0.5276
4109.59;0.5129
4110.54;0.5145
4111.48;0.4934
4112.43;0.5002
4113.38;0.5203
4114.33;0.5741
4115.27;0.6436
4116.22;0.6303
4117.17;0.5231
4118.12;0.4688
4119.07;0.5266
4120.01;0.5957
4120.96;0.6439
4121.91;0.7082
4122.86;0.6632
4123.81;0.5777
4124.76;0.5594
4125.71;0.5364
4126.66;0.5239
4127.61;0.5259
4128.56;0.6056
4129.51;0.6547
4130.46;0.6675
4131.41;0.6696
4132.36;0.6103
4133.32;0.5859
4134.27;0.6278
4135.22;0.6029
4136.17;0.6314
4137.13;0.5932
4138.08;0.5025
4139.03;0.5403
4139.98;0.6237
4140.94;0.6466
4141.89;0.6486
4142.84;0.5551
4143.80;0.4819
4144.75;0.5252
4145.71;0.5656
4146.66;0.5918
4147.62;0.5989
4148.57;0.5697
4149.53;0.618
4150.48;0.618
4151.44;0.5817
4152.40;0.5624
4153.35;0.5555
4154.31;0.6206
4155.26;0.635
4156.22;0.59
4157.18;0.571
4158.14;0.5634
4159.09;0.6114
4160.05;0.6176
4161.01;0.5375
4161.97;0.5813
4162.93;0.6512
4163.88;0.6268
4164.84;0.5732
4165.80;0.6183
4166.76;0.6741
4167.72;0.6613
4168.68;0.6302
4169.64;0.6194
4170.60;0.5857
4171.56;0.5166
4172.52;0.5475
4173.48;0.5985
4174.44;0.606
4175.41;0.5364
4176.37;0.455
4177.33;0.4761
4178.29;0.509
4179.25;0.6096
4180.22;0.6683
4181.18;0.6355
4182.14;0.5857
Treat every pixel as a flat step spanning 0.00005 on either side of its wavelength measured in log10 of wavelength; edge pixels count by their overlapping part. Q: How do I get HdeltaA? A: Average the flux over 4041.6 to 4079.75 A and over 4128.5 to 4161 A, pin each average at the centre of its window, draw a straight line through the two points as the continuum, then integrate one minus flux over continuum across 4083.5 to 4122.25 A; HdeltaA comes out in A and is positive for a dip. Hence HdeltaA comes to 5.4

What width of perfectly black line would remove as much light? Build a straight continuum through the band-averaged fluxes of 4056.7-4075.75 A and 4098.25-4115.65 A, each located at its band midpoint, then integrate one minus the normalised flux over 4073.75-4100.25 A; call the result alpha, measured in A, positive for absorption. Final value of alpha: 1.3 A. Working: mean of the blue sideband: 0.62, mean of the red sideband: 0.471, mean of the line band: 0.518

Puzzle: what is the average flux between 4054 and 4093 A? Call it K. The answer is 0.57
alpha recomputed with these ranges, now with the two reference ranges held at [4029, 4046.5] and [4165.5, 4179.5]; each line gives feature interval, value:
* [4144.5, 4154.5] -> -0.1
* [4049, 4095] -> 1.4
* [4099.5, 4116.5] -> 2.9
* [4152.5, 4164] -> -0.3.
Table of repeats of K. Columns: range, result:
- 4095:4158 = 0.553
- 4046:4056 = 0.591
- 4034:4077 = 0.601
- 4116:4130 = 0.582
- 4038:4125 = 0.553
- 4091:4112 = 0.472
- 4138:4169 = 0.593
